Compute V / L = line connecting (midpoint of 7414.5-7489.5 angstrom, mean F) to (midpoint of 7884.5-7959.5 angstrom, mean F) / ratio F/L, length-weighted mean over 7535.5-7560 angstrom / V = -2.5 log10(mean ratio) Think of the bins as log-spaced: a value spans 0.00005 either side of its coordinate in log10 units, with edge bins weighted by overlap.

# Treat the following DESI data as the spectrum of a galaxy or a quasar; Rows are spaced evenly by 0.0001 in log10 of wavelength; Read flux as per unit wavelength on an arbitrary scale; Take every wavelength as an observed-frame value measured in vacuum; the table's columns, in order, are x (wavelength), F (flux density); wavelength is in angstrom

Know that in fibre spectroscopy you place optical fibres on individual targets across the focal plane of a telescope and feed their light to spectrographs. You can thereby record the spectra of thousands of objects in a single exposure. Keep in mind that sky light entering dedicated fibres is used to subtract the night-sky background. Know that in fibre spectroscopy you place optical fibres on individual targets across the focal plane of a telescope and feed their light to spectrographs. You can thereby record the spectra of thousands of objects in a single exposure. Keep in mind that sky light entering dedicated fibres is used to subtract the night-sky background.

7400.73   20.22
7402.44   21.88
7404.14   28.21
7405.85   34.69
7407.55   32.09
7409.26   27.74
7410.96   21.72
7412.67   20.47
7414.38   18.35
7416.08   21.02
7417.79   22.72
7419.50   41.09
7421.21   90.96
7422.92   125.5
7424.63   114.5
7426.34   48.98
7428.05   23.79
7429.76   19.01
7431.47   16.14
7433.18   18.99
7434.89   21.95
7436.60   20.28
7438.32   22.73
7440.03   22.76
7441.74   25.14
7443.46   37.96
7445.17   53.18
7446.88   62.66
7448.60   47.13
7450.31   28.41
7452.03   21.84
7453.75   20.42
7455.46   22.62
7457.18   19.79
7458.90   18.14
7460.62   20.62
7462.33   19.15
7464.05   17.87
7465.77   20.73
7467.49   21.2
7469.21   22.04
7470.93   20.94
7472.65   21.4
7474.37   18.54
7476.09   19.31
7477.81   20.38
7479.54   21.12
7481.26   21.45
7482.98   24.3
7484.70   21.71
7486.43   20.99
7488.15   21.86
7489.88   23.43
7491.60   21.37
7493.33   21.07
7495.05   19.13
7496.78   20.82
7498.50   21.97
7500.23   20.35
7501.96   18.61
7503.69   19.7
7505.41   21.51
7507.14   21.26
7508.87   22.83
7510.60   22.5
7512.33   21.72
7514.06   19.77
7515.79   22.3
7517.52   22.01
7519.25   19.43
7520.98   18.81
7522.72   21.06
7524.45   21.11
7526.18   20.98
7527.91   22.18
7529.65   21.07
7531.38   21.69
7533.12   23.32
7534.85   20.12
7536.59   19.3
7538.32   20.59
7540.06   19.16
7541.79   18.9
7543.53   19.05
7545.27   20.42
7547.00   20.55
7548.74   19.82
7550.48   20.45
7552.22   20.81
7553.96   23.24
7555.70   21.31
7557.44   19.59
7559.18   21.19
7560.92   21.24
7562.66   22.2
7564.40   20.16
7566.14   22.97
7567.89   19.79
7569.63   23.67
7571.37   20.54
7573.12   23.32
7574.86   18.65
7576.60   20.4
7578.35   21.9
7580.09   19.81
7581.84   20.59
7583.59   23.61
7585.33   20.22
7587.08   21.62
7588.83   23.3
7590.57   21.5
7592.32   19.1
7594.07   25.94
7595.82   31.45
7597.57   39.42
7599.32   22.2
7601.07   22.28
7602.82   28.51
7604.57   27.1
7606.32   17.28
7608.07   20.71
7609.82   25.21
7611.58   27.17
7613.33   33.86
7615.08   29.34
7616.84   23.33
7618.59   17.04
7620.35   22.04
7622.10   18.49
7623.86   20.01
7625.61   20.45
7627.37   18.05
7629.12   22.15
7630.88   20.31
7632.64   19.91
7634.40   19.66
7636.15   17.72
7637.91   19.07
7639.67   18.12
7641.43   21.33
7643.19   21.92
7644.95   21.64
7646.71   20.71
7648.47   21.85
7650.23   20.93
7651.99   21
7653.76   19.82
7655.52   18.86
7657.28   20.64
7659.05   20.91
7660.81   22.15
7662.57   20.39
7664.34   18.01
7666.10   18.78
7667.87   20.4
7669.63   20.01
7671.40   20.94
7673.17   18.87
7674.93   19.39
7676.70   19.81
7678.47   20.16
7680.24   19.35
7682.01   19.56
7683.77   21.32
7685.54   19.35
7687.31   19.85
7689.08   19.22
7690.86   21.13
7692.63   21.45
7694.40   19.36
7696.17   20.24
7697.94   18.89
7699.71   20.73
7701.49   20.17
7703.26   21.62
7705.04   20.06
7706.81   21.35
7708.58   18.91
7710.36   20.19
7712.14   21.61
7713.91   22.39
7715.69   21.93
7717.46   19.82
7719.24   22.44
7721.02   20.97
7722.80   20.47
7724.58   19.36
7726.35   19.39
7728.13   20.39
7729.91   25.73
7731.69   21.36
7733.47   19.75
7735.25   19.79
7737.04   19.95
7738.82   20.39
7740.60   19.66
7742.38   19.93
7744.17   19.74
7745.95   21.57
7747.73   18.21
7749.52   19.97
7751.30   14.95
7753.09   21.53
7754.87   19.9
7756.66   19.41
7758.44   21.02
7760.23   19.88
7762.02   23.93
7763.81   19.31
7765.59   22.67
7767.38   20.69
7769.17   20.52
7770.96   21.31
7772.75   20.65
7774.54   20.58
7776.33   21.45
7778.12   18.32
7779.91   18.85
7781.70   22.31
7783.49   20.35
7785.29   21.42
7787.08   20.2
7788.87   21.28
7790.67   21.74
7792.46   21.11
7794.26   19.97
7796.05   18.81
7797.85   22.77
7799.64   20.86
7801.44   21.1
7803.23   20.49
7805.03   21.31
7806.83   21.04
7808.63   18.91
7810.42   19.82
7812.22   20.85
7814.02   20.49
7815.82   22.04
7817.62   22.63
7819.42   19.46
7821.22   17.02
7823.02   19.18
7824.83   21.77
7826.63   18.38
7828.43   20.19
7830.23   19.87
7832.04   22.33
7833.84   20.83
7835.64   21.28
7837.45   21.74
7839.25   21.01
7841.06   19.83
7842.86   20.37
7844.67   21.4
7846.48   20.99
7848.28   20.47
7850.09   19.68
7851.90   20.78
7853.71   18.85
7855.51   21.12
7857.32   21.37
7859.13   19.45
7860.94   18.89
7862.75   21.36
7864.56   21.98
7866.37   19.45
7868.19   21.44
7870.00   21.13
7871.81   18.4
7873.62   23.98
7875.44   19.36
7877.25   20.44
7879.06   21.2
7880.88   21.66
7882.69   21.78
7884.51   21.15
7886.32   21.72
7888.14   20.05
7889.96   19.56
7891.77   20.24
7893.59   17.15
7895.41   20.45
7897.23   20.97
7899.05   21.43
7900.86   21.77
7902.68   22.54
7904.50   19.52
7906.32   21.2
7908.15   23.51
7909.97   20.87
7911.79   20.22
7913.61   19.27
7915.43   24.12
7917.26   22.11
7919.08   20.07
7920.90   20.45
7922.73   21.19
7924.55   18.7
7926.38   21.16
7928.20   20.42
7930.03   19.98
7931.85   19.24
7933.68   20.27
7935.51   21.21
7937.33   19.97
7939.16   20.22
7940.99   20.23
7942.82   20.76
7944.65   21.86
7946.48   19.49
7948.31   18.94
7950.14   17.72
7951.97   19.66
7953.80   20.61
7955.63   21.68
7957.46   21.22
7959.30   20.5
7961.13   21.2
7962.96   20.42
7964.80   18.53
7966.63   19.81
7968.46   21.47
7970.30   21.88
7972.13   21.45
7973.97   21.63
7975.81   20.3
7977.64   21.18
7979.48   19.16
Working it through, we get 0.38 mag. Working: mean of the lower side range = 31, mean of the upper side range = 20.5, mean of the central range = 20.3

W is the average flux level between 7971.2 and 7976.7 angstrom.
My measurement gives 21.1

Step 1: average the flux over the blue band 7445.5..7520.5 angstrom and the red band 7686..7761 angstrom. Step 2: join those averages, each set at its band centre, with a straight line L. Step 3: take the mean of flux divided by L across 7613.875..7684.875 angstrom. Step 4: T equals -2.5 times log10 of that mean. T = 0.036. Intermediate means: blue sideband 22.8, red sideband 20.3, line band 20.4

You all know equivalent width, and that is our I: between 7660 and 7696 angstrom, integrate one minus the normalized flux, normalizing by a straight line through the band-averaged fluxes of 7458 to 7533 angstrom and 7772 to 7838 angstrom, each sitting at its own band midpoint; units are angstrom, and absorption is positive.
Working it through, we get 1.3 angstrom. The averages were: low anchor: 20.9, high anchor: 20.6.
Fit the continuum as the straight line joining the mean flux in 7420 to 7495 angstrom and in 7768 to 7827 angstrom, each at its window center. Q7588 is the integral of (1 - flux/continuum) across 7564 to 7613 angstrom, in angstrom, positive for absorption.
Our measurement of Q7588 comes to 6.24 angstrom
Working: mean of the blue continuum 30.6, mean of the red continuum 20.5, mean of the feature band 23.3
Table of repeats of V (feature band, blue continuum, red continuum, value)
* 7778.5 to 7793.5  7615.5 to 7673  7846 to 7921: -0.01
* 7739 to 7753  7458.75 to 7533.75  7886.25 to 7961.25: 0.07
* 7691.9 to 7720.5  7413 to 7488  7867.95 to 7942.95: 0.21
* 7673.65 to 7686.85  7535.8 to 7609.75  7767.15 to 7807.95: 0.08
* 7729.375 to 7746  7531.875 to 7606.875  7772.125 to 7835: 0.02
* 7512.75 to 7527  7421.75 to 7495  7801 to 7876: 0.33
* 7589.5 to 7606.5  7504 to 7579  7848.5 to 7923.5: -0.23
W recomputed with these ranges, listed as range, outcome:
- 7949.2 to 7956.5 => 19.9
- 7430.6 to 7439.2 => 20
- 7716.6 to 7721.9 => 21.1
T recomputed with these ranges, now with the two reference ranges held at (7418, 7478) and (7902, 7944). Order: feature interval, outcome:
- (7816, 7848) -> 0.131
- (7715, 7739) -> 0.237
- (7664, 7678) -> 0.364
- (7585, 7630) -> 0.219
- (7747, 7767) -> 0.242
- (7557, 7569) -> 0.391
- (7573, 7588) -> 0.379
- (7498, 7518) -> 0.439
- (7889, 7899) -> 0.089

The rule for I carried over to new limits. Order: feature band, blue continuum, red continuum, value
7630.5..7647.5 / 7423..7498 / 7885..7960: 3.3 angstrom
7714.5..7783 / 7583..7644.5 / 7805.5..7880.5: 3.1 angstrom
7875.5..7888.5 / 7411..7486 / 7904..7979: 0.5 angstrom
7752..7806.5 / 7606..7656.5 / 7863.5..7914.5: 0.7 angstrom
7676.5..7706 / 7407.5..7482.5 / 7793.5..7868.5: 5.1 angstrom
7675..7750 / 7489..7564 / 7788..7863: 0.9 angstrom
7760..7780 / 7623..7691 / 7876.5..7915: -0.3 angstrom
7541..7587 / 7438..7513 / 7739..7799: 3.9 angstrom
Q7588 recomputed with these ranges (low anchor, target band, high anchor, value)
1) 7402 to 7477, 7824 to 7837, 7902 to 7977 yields 1.3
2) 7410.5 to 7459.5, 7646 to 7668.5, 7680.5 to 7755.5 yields 3.3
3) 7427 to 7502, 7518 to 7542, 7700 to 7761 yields 2.5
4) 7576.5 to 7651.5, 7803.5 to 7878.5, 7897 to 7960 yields 2.3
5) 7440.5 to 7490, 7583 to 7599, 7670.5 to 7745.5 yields -1.6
